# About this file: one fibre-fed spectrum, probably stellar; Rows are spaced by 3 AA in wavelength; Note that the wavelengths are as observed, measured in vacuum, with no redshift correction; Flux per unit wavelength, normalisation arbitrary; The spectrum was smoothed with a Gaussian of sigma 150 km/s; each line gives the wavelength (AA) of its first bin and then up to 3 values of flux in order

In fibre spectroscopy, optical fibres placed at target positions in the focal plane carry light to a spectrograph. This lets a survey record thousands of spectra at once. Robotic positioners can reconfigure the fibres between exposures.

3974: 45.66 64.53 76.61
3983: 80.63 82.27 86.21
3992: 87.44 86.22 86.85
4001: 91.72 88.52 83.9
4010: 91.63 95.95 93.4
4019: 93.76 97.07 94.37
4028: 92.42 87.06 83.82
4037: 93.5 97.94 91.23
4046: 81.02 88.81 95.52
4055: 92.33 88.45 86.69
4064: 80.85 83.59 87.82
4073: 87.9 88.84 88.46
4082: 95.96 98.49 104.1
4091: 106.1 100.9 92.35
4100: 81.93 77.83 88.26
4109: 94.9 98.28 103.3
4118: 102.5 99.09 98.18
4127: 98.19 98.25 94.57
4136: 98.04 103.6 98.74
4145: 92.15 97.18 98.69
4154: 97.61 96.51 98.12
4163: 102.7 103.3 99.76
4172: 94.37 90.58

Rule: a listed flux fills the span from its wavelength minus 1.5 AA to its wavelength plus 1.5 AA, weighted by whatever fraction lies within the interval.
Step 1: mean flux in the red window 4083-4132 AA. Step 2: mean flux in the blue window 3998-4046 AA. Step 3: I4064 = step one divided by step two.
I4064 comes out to 1.06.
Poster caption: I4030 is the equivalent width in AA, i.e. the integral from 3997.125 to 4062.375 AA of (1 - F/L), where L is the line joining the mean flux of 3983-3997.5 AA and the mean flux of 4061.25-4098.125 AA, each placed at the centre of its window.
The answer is -1.7 AA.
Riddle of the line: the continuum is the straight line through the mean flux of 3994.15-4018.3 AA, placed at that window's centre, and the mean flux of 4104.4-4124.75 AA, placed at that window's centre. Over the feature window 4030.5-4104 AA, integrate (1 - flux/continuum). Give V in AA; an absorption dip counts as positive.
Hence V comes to 2.9 AA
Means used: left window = 90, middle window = 90.6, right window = 97.7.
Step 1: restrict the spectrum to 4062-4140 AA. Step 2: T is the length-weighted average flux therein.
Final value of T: 94.2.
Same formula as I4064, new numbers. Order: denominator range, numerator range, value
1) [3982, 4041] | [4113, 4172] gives 1.10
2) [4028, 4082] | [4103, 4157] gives 1.09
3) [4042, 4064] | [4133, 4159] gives 1.10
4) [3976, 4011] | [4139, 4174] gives 1.17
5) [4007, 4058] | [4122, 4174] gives 1.07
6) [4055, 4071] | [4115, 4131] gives 1.16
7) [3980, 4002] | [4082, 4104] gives 1.12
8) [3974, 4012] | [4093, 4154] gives 1.16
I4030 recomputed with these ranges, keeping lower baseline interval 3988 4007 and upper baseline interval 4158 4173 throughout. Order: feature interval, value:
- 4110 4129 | -0.7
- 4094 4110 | 1.2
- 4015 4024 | -0.6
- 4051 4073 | 1.1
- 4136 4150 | 0.0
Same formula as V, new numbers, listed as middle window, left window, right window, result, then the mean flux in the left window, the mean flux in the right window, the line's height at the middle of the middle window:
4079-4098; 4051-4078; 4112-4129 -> -1.2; 87.9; 100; 93.1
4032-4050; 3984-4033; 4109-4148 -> 0.5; 89.8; 98.5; 92.1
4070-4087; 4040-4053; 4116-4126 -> 0.4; 89.9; 100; 94.2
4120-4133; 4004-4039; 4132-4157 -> -0.2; 91.5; 97.6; 96.7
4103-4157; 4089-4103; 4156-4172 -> -0.2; 93.8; 99.7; 96.7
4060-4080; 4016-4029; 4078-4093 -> 2.4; 94.4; 99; 97.9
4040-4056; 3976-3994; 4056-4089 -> -0.6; 80.2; 89.9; 87.2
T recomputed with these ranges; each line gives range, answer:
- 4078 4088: 96.1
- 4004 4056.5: 91.3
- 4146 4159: 97.3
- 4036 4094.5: 91.8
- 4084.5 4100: 98.7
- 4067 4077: 87.5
